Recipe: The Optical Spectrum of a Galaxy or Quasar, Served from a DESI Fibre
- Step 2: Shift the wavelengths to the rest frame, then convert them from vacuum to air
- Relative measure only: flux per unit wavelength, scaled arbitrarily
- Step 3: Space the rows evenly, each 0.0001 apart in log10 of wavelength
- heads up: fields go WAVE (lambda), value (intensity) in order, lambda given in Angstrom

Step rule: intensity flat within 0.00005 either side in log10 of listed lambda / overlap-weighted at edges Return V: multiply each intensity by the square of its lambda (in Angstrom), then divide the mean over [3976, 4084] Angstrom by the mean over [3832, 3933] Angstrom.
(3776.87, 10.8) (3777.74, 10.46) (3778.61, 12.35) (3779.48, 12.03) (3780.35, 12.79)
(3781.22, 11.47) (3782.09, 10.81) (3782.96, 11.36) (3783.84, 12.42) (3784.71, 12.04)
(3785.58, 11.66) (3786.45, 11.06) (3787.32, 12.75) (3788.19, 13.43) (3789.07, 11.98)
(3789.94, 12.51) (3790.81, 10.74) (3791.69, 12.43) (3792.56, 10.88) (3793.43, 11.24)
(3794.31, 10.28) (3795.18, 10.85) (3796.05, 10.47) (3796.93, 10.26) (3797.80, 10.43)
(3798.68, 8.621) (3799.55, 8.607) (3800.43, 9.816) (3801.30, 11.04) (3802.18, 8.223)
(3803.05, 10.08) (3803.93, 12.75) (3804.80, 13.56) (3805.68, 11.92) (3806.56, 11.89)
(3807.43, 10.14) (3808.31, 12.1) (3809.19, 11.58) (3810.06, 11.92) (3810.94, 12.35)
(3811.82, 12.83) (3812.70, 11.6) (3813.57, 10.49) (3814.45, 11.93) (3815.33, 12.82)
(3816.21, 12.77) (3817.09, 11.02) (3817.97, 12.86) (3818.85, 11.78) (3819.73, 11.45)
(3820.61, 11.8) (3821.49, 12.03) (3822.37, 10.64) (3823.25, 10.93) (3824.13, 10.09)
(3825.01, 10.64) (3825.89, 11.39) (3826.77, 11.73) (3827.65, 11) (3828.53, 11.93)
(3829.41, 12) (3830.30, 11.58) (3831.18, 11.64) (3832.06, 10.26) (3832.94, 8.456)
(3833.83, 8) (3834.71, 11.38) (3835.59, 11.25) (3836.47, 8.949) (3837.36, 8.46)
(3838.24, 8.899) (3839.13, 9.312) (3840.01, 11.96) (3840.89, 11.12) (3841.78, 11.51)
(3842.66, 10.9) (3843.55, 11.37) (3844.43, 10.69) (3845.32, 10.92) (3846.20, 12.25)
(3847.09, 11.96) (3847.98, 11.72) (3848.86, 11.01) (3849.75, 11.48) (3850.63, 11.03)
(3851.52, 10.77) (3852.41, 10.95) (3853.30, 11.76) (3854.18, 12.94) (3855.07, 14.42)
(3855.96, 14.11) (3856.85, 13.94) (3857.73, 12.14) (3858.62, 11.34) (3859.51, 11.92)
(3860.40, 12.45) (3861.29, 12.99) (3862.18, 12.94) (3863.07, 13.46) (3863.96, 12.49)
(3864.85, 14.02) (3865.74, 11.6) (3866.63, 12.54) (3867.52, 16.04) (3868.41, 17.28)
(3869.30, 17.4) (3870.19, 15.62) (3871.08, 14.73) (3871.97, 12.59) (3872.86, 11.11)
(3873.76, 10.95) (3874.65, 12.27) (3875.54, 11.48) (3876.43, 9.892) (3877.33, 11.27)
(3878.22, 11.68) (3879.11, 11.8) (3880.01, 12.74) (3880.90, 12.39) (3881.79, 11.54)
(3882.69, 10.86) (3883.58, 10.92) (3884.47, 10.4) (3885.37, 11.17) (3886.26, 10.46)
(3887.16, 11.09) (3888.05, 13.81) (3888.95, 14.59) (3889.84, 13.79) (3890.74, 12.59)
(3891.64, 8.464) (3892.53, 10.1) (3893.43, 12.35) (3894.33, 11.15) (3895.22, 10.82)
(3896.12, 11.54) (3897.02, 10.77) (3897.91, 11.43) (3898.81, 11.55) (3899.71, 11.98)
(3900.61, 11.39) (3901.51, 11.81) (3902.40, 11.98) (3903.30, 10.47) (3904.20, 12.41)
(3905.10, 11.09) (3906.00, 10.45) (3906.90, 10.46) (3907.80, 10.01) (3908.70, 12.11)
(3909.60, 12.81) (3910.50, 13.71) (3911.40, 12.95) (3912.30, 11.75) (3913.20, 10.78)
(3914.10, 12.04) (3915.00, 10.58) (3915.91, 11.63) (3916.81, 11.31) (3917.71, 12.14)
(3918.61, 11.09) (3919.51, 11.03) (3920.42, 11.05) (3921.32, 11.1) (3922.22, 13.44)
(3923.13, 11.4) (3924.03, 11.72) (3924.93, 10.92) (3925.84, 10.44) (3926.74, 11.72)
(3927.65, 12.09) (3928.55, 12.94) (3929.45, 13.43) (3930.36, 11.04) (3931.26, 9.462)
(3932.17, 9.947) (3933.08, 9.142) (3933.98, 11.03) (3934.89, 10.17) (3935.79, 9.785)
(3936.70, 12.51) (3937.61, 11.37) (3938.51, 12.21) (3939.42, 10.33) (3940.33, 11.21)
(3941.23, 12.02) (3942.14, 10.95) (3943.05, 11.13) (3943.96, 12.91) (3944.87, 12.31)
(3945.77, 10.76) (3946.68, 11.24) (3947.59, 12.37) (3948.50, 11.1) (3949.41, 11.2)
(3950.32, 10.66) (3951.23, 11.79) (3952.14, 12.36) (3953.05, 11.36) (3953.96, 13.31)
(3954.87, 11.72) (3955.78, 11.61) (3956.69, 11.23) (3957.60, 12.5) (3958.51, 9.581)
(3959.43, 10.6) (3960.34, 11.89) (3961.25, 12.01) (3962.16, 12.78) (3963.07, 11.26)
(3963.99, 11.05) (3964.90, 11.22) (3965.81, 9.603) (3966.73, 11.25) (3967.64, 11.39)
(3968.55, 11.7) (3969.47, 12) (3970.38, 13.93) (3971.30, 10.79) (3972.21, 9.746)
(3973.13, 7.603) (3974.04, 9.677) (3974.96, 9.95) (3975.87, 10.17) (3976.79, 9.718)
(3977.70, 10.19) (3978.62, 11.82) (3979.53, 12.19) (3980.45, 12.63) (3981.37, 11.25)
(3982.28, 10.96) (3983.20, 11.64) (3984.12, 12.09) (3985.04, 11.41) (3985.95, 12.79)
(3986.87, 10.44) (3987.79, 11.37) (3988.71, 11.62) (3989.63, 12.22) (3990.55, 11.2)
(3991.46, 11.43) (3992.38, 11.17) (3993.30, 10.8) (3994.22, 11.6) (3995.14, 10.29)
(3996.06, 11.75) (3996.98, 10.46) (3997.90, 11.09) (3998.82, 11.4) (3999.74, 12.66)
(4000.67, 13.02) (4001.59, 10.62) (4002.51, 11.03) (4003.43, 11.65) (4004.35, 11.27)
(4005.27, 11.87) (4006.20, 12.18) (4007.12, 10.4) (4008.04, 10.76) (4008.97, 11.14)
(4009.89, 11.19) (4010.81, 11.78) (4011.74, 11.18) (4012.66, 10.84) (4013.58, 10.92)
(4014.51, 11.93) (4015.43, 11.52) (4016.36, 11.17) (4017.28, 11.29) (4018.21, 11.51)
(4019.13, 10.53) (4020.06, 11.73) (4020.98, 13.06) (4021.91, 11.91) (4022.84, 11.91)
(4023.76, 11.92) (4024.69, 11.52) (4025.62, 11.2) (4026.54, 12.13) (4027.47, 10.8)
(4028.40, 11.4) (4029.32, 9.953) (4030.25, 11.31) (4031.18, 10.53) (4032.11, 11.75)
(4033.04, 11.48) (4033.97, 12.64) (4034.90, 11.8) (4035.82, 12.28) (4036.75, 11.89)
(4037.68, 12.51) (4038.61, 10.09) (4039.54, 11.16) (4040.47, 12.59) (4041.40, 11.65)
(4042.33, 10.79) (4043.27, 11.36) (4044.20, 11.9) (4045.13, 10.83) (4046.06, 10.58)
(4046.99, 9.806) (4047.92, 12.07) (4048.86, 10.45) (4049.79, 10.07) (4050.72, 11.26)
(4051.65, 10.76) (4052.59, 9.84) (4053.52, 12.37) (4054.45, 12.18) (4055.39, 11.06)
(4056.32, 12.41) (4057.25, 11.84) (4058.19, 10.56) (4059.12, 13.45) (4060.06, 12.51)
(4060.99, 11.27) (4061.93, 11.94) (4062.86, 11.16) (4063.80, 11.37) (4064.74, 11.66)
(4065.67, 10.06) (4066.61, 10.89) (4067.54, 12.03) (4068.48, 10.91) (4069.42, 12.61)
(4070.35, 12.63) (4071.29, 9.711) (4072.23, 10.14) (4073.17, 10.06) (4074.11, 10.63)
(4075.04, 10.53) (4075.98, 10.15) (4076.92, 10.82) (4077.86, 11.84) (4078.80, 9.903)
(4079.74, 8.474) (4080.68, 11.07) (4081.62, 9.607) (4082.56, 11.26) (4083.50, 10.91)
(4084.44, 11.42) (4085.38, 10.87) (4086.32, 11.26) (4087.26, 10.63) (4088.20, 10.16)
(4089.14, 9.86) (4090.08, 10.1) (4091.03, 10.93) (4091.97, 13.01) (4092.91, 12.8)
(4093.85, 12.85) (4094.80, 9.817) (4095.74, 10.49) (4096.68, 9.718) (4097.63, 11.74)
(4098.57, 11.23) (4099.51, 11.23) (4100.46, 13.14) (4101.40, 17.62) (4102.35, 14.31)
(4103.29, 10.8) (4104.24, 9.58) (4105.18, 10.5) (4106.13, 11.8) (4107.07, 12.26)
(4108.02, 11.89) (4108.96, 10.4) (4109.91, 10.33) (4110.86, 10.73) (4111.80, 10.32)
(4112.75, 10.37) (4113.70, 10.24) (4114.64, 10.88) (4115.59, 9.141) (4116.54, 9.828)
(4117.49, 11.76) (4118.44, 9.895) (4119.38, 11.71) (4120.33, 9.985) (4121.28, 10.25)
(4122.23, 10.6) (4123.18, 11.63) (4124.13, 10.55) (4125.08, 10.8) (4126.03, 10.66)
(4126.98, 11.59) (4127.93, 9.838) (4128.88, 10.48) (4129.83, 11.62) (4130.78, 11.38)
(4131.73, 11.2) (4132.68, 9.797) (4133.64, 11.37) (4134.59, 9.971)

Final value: 1.04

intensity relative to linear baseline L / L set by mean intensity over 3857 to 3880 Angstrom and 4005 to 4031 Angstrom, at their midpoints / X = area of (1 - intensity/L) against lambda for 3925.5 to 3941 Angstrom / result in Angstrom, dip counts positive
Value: 1.41 Angstrom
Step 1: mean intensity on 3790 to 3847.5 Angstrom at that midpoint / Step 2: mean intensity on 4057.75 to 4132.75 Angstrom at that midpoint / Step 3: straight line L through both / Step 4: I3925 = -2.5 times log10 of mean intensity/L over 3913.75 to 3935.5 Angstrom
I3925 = -0.02 mag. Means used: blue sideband 11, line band 11.3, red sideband 11.1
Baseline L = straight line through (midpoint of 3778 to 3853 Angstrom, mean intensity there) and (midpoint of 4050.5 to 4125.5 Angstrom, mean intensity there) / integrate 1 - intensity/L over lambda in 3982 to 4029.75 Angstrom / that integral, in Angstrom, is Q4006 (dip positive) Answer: -1.2 Angstrom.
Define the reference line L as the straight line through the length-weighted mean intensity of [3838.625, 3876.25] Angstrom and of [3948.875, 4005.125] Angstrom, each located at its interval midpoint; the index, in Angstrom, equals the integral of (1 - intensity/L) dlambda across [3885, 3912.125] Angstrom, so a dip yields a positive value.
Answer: 0.92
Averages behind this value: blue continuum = 12.4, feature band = 11.6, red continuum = 11.3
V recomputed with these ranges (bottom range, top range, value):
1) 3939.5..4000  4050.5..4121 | 1.04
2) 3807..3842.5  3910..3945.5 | 1.09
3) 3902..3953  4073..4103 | 1.06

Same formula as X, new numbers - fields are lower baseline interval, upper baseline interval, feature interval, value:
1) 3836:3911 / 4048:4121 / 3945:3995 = 1.1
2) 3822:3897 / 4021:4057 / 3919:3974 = 1.2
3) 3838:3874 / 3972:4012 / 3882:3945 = 2.4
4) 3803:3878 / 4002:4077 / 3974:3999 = 0.6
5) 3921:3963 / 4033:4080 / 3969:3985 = 0.6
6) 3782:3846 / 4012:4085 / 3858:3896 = -4.0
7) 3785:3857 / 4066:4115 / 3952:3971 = -0.7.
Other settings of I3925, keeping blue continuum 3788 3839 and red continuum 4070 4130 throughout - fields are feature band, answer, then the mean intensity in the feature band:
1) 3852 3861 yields -0.14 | 12.6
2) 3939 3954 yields -0.05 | 11.5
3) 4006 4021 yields -0.03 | 11.3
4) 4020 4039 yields -0.06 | 11.6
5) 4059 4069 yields -0.05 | 11.5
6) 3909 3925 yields -0.07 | 11.8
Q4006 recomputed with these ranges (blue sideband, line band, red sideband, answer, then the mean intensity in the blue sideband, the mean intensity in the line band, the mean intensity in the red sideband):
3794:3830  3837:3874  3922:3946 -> -3.5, 11.2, 12.3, 11.3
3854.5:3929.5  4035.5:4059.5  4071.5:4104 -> -0.1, 12.1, 11.4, 11.1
